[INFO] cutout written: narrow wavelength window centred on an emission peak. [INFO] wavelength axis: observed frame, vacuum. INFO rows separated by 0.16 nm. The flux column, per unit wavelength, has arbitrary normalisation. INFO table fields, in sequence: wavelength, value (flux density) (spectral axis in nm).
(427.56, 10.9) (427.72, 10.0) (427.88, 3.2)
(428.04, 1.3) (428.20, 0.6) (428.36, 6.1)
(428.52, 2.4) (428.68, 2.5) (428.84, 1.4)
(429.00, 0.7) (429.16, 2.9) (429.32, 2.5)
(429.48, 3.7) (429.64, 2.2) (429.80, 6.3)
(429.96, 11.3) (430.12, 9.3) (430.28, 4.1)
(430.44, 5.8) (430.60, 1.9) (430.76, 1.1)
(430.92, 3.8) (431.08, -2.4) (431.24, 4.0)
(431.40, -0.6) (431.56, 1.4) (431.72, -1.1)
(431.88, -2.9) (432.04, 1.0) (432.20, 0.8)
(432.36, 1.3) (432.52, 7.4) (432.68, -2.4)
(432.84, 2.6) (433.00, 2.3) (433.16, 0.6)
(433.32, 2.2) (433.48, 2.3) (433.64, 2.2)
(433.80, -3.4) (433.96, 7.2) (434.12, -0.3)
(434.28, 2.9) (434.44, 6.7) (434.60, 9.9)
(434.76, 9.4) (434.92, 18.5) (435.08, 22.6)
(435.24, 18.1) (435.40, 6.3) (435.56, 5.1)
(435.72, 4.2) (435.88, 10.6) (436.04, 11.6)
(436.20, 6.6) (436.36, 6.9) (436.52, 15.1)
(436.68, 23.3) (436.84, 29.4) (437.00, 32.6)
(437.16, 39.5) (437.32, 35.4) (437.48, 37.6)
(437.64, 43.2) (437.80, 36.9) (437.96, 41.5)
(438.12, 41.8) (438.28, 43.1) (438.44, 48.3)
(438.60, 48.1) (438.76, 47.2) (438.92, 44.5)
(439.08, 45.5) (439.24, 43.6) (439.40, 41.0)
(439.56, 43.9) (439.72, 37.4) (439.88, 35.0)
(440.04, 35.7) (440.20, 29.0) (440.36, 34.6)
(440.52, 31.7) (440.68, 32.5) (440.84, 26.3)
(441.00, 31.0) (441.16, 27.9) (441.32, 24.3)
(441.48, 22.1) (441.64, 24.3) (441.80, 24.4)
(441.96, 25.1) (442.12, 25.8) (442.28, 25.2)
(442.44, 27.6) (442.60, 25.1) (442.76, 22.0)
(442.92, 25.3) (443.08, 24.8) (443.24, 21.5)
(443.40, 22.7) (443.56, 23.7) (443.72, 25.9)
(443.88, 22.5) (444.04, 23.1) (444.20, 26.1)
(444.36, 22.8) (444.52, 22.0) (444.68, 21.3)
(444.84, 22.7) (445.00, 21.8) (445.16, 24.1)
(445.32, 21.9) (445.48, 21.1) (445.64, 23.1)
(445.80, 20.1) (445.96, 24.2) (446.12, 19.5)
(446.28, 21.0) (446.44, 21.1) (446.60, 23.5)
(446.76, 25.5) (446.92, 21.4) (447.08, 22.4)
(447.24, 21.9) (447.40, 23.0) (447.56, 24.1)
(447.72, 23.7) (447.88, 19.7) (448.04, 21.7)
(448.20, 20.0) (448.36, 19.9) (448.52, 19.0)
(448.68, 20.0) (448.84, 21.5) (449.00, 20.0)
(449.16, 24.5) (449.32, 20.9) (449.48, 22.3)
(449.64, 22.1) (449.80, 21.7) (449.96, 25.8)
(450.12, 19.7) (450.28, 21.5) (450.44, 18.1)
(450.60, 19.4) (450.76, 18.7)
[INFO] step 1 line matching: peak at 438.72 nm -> C IV 1549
